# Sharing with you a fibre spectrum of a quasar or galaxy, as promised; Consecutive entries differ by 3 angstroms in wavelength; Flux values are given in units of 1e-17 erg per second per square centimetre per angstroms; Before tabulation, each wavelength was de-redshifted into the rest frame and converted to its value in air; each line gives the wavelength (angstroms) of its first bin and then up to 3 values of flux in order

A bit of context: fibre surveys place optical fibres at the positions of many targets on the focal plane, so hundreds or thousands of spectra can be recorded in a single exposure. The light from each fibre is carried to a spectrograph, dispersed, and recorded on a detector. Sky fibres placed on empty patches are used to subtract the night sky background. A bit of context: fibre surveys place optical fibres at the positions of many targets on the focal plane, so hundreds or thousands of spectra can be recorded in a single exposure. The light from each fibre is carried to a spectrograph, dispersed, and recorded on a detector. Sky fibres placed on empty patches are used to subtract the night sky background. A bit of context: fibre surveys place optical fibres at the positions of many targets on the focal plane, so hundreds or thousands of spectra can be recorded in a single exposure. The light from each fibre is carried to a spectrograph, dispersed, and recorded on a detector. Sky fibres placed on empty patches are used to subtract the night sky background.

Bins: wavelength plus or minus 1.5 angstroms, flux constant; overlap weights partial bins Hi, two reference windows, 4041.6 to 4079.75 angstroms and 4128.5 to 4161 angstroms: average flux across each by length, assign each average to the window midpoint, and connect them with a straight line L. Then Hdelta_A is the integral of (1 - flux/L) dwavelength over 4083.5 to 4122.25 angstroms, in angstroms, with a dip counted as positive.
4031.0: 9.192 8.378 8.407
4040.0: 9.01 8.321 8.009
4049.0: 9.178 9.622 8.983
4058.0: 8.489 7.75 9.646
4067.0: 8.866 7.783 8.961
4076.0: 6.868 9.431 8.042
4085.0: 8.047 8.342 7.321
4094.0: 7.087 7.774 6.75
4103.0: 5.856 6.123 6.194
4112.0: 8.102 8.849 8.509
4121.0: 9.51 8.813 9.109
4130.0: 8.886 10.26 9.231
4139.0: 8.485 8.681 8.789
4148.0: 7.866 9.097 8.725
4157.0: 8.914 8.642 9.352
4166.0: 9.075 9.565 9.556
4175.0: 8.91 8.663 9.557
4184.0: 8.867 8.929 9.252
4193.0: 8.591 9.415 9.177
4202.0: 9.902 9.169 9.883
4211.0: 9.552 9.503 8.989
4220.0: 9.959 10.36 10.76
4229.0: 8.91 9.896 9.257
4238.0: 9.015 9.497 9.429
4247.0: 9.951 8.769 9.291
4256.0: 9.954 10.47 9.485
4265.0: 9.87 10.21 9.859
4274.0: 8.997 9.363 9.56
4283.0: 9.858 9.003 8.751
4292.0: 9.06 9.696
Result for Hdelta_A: 5.2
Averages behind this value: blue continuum 8.59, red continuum 8.87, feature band 7.56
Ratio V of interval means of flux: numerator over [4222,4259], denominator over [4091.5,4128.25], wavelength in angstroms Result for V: 1.25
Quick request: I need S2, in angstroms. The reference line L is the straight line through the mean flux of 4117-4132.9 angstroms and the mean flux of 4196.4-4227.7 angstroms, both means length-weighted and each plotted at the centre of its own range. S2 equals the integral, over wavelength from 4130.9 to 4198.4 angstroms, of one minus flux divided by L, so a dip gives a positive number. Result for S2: 2.54 angstroms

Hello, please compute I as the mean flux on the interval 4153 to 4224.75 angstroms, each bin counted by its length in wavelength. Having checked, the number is 9.28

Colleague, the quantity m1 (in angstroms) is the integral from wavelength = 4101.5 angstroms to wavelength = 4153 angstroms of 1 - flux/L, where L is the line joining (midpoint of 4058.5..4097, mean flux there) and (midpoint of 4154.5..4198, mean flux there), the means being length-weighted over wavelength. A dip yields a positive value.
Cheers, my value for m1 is 1.6 angstroms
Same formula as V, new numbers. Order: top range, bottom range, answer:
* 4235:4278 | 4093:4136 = 1.19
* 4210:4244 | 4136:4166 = 1.09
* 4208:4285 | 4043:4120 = 1.20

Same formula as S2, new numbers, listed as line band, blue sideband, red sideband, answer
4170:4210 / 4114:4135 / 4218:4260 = 0.9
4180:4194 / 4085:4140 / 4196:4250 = 0.1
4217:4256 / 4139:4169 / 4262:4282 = -0.8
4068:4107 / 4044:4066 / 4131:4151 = 5.4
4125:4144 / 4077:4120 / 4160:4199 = -1.9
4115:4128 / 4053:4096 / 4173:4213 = -0.5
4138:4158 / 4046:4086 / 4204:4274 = 1.0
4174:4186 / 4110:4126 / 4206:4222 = 0.3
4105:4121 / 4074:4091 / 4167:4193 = 1.2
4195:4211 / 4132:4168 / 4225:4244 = -0.4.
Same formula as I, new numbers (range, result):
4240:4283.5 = 9.63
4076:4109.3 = 7.38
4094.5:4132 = 7.88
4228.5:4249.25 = 9.42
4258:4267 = 9.93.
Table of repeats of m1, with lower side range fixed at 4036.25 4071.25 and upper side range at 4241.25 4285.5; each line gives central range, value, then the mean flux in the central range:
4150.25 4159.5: 0.28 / 8.87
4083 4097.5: 1.85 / 7.72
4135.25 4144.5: 0.32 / 8.76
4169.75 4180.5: 0.12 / 9.13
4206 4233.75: -0.91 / 9.74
